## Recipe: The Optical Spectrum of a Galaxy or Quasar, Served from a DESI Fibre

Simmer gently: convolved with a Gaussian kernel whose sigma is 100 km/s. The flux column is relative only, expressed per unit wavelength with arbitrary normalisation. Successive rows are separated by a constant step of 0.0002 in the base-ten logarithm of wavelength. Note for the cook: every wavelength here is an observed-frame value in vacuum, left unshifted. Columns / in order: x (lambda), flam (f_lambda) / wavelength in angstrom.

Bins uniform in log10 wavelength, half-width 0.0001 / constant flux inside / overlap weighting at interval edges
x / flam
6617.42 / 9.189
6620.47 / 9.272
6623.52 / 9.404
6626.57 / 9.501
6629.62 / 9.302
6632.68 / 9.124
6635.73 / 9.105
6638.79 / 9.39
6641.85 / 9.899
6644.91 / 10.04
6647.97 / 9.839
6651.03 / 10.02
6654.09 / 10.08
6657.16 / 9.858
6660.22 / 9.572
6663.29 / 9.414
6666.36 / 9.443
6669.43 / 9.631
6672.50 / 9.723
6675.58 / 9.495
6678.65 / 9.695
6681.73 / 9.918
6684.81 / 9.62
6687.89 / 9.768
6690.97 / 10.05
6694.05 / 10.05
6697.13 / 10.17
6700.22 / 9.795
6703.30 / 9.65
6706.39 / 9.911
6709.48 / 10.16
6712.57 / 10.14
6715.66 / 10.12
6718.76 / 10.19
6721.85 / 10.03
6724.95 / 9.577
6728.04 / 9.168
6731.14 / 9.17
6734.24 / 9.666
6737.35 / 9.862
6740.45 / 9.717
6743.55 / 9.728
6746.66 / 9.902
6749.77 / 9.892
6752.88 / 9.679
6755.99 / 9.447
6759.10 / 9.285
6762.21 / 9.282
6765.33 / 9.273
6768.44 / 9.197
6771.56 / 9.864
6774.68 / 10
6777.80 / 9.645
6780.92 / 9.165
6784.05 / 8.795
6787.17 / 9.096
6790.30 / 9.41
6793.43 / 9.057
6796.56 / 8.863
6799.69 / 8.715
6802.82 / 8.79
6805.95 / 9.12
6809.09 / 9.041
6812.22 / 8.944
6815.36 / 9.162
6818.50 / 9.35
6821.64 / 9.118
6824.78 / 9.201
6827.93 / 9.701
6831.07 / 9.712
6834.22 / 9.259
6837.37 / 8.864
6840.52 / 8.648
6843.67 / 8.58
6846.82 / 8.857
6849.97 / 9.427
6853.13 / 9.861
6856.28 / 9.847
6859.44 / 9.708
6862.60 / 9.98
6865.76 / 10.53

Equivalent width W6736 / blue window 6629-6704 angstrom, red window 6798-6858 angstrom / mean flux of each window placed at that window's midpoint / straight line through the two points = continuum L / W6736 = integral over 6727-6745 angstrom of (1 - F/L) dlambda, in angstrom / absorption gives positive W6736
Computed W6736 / -0.16 angstrom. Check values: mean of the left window 9.71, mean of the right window 9.17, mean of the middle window 9.56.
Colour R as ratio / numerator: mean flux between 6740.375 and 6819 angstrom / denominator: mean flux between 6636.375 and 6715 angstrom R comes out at 0.95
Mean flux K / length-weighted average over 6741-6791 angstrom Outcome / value 9.48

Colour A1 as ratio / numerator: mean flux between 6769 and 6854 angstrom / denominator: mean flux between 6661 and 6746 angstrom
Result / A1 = 0.94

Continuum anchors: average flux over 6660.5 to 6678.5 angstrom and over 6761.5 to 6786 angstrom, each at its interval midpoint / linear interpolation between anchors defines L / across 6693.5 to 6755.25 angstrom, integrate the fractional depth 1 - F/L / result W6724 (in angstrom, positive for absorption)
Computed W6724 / -2.3 angstrom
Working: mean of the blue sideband 9.55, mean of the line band 9.82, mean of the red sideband 9.4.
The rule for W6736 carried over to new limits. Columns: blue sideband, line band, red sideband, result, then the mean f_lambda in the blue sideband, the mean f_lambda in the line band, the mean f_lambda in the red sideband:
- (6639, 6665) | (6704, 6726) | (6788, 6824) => -1.2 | 9.82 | 10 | 9.06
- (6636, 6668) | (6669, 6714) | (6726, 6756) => -0.8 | 9.73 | 9.86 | 9.63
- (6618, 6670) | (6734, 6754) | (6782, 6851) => -1.1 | 9.57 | 9.78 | 9.08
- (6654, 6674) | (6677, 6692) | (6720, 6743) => -0.3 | 9.65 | 9.8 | 9.62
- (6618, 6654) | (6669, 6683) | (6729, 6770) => -0.2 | 9.55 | 9.69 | 9.54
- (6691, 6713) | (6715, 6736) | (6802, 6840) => 0.3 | 9.98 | 9.68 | 9.18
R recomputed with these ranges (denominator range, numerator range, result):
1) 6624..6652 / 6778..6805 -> 0.94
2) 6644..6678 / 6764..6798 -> 0.96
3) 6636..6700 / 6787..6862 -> 0.94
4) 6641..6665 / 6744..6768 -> 0.97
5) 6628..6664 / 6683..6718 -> 1.03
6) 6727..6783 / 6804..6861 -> 0.97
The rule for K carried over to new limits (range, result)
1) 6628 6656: 9.65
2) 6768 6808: 9.21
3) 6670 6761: 9.77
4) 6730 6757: 9.68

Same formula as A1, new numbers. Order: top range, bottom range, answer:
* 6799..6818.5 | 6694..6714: 0.90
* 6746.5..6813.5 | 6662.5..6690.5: 0.96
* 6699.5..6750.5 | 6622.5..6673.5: 1.02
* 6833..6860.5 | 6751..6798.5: 0.99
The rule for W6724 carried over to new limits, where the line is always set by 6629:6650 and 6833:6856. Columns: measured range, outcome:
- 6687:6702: -0.86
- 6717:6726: -0.56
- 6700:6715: -0.88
